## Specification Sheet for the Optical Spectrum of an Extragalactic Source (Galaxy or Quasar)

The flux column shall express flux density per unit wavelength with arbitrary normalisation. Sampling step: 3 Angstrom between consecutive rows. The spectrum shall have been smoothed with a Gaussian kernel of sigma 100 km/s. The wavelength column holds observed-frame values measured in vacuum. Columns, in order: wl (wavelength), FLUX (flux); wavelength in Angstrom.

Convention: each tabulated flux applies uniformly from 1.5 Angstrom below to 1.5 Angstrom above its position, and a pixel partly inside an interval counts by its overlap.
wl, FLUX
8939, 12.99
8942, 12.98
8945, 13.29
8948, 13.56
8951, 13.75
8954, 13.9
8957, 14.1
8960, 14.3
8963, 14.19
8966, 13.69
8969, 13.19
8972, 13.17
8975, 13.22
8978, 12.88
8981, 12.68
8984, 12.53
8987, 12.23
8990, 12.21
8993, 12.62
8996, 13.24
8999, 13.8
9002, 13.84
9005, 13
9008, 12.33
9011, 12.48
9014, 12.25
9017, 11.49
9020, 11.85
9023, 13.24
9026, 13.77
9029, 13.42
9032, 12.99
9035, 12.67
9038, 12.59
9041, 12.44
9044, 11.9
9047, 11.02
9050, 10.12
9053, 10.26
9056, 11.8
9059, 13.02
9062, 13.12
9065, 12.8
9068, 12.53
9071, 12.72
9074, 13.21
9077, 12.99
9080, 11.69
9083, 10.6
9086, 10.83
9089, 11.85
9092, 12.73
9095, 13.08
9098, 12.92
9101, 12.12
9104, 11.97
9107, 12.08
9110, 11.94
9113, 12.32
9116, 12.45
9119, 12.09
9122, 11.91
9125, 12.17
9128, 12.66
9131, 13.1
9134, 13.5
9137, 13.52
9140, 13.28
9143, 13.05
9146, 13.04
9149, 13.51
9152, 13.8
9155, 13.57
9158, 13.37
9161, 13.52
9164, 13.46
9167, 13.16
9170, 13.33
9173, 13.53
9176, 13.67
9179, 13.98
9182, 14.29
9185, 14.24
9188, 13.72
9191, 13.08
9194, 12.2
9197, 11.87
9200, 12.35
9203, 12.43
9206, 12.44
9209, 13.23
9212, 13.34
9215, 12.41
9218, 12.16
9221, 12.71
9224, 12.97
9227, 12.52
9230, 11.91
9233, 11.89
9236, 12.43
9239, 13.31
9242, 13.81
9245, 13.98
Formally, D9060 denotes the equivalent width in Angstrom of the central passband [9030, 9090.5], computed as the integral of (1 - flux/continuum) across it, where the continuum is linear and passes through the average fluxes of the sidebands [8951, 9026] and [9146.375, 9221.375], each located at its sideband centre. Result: 4.7 Angstrom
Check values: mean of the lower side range 13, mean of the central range 12.1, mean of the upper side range 13.2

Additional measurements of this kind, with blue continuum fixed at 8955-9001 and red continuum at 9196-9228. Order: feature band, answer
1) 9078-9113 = 2.42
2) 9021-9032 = -0.21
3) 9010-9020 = 0.84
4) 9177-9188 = -1.22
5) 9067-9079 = 0.13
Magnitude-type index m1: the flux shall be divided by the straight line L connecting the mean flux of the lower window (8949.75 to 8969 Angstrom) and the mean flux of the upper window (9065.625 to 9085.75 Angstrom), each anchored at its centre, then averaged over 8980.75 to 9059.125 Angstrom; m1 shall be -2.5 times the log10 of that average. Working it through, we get 0.053 mag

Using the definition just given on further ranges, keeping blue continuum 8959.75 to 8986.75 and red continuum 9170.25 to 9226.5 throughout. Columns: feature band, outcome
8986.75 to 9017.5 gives 0.04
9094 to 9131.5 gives 0.07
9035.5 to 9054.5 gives 0.15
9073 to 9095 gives 0.09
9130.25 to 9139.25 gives -0.02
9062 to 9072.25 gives 0.03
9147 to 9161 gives -0.04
